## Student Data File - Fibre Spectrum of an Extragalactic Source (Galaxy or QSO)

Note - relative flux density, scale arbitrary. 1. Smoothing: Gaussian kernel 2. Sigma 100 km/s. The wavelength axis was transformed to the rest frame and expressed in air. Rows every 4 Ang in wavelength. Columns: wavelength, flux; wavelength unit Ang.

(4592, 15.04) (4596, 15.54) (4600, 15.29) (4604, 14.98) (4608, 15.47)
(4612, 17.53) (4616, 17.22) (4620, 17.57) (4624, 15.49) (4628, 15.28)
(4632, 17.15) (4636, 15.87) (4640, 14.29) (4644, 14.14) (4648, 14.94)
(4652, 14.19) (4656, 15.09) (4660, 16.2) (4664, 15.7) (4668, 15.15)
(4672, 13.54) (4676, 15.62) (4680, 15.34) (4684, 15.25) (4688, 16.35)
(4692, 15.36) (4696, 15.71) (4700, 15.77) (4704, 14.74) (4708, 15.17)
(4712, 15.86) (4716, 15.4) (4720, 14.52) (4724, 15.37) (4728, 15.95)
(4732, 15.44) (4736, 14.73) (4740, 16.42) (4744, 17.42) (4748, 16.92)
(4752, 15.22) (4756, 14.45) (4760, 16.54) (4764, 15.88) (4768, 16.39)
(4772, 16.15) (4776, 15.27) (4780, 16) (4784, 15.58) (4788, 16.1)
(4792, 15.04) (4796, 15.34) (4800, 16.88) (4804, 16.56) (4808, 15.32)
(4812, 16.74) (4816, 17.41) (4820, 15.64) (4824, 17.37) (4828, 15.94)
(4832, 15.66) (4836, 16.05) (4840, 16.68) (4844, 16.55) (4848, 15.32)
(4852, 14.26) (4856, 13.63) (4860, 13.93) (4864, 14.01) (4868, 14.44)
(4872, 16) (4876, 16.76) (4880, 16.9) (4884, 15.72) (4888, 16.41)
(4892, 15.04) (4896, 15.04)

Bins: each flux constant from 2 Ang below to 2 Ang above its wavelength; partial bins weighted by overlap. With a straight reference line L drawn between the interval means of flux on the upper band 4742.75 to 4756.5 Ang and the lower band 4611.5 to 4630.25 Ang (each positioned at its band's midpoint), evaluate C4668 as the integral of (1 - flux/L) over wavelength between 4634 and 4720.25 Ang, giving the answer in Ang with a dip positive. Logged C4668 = 6.0 Ang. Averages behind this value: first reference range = 16.6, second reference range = 16.1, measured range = 15.2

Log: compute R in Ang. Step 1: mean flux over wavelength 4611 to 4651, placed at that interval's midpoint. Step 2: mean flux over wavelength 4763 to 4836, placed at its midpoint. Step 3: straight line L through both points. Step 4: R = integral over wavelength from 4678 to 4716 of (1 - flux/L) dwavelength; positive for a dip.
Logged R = 1.06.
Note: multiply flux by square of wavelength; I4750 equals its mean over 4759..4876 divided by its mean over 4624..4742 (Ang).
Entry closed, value 1.09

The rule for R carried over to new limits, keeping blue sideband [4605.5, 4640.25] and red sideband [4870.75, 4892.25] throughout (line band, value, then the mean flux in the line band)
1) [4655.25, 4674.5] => 1.3 Ang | 15.2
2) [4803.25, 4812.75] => 0.1 Ang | 16.1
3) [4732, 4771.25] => 0.7 Ang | 16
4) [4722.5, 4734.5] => 0.5 Ang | 15.6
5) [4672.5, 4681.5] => 0.6 Ang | 15.2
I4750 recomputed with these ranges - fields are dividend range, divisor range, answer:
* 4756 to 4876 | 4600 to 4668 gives 1.09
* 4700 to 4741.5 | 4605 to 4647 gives 1.00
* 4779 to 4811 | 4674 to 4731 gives 1.07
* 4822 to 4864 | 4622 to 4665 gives 1.10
